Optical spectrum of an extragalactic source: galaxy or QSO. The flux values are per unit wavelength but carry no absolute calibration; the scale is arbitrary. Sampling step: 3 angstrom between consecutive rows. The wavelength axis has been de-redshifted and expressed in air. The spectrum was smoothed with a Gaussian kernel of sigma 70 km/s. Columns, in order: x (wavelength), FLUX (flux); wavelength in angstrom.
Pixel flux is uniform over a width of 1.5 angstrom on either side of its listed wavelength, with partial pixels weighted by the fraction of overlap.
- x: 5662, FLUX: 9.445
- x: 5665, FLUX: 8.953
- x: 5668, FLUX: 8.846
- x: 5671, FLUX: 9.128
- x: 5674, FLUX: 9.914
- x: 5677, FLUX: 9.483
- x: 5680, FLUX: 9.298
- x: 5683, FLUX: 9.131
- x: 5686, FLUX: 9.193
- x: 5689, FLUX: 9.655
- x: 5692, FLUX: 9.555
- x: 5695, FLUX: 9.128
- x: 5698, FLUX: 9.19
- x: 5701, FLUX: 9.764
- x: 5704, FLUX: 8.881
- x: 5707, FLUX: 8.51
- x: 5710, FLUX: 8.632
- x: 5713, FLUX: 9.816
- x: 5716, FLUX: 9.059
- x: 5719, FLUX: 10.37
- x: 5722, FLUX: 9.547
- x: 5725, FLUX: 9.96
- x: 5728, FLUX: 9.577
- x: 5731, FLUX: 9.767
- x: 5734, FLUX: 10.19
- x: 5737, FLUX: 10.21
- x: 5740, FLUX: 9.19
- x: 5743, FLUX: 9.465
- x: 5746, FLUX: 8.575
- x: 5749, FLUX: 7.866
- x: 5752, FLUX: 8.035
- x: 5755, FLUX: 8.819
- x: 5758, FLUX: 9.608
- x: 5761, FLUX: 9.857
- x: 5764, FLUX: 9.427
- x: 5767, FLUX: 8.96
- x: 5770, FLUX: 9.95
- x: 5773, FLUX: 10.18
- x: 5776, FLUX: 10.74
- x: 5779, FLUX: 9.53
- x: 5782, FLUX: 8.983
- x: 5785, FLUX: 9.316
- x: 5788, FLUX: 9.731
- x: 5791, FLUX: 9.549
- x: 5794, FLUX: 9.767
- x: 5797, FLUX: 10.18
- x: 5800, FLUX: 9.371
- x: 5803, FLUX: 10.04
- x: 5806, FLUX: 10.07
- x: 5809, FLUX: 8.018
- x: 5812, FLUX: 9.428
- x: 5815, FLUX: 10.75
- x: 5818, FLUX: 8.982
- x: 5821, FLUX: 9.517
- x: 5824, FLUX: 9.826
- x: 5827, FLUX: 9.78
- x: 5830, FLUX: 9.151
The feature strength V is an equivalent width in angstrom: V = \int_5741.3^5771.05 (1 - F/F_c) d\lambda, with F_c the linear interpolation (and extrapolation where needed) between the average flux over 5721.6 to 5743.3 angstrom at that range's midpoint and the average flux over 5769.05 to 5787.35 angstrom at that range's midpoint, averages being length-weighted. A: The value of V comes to 2.2 angstrom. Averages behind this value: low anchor 9.76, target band 9.04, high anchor 9.78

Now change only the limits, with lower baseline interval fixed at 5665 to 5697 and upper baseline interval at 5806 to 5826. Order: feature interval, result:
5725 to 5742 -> -0.8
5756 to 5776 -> -0.7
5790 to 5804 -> -0.5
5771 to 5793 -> -0.7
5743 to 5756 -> 1.3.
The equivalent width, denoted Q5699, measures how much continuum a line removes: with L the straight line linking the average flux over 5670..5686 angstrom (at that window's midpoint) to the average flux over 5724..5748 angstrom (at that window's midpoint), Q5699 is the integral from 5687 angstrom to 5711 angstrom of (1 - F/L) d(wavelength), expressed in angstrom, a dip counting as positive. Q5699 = 0.7 angstrom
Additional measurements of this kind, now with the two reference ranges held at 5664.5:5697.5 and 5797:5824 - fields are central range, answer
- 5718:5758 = 0.32 angstrom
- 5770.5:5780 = -0.66 angstrom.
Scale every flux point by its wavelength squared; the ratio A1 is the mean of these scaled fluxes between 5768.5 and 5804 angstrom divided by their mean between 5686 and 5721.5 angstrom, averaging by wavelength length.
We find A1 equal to 1.08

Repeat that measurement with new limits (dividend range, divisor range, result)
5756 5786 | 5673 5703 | 1.05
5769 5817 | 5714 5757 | 1.06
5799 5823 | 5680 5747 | 1.05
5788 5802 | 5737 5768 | 1.09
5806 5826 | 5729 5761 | 1.05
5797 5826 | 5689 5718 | 1.08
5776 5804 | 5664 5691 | 1.08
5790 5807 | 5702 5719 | 1.11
